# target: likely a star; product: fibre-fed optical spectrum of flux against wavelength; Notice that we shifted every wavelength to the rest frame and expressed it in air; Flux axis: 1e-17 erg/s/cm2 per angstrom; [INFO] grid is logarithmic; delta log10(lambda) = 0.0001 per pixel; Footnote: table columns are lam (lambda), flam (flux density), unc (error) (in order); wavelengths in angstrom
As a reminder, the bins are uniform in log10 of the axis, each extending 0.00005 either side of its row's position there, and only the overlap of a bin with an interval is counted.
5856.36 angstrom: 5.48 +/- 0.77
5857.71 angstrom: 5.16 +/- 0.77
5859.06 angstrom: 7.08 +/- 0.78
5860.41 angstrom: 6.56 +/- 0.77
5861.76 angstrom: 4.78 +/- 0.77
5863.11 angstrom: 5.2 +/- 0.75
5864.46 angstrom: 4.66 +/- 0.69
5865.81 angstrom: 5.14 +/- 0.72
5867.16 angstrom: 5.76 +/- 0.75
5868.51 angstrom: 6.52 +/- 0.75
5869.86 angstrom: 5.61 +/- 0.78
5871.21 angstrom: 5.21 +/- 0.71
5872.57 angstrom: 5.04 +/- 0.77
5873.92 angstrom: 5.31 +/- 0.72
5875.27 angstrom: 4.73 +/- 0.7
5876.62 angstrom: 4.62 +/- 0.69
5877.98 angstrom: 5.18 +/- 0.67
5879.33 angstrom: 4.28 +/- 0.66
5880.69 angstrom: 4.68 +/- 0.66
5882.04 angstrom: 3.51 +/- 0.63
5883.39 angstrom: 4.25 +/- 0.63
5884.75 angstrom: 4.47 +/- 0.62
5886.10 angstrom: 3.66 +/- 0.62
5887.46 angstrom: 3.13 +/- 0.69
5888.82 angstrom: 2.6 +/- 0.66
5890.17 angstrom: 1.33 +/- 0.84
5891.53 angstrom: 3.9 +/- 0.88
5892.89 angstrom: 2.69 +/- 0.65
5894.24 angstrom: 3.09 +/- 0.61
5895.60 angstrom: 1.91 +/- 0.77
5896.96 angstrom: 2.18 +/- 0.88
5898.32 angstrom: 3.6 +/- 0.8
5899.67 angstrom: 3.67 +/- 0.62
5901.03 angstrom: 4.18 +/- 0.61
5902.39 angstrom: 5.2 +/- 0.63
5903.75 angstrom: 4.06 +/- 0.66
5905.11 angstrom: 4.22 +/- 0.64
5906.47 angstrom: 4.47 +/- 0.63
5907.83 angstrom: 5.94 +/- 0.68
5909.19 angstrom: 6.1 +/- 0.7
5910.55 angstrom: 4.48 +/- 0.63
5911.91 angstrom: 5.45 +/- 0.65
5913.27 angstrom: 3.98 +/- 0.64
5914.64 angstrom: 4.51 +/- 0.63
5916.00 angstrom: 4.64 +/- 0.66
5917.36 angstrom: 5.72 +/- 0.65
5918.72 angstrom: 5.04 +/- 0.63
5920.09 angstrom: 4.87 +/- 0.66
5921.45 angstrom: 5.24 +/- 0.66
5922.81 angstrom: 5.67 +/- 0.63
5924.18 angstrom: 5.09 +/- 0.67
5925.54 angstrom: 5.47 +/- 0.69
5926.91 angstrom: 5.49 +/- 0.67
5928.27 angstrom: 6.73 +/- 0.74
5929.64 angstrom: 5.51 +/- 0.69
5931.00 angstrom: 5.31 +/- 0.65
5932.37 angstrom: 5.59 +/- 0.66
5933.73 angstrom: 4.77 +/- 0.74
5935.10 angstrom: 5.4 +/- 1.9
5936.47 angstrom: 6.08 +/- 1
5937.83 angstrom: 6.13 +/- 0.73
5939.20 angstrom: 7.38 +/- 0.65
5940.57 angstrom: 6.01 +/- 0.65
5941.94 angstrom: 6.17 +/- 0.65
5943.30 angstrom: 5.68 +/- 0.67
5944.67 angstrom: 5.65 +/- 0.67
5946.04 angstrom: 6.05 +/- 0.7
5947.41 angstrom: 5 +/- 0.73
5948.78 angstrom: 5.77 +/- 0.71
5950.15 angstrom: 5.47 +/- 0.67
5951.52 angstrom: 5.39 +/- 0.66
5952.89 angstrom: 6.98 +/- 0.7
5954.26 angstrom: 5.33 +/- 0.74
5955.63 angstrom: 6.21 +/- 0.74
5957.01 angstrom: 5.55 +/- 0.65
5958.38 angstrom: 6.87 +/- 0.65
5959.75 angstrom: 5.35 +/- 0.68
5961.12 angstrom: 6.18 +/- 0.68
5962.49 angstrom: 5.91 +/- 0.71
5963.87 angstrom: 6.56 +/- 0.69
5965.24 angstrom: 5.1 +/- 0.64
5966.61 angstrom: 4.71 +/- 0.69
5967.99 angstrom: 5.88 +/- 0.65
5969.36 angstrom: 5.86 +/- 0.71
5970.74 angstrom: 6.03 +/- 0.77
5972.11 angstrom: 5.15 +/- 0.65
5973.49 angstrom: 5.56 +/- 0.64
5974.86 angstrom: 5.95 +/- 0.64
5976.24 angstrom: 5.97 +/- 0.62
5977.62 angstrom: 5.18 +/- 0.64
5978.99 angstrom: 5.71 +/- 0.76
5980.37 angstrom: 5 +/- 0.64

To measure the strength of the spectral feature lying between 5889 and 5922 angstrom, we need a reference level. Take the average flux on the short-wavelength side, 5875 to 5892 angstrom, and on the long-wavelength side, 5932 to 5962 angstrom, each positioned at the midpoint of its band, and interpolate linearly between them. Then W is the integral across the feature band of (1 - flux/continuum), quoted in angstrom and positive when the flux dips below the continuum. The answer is 3.2 angstrom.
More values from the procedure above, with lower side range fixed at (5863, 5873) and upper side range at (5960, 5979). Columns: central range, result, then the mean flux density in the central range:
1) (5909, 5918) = 1.0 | 4.92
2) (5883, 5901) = 7.7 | 3.13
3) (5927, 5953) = -0.9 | 5.81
